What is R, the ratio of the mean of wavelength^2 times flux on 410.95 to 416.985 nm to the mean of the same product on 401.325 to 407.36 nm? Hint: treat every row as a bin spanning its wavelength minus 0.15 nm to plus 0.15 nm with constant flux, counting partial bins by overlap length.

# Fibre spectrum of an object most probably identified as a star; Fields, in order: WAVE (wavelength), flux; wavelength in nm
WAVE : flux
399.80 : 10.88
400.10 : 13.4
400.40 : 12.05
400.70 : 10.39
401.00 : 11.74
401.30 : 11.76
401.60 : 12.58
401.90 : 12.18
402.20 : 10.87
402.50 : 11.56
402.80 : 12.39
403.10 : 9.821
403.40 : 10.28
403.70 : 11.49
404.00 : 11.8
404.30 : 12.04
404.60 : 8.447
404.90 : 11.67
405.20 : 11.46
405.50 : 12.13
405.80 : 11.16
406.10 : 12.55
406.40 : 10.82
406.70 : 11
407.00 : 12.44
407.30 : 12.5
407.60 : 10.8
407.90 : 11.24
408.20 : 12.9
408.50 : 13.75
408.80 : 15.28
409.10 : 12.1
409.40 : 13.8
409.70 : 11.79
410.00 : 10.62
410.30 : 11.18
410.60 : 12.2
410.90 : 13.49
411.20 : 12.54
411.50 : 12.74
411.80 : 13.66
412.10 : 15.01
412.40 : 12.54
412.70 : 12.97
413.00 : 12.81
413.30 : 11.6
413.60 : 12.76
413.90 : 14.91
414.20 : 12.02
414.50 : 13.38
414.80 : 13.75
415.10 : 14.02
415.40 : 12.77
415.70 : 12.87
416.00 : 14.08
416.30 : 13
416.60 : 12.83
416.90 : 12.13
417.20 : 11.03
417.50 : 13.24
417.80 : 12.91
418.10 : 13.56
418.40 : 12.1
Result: 1.20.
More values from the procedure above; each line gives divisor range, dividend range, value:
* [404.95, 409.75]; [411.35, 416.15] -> 1.12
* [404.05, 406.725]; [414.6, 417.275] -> 1.21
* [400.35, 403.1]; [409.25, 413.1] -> 1.15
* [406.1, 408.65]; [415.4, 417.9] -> 1.11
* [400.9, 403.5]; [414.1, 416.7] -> 1.23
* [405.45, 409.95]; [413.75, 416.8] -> 1.13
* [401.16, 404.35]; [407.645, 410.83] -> 1.12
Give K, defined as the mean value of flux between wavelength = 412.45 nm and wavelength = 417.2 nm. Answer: 13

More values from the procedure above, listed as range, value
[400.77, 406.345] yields 11.4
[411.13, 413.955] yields 13.1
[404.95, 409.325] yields 12.2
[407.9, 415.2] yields 12.9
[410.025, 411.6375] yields 12.3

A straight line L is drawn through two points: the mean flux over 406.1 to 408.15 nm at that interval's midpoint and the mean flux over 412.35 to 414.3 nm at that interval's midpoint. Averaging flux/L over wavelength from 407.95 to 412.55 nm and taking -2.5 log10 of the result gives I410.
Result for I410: -0.06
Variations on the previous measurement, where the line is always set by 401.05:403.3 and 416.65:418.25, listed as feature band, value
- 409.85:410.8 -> 0.06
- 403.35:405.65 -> 0.05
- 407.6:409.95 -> -0.06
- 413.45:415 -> -0.09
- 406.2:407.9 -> 0.04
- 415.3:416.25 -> -0.06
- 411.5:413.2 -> -0.09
